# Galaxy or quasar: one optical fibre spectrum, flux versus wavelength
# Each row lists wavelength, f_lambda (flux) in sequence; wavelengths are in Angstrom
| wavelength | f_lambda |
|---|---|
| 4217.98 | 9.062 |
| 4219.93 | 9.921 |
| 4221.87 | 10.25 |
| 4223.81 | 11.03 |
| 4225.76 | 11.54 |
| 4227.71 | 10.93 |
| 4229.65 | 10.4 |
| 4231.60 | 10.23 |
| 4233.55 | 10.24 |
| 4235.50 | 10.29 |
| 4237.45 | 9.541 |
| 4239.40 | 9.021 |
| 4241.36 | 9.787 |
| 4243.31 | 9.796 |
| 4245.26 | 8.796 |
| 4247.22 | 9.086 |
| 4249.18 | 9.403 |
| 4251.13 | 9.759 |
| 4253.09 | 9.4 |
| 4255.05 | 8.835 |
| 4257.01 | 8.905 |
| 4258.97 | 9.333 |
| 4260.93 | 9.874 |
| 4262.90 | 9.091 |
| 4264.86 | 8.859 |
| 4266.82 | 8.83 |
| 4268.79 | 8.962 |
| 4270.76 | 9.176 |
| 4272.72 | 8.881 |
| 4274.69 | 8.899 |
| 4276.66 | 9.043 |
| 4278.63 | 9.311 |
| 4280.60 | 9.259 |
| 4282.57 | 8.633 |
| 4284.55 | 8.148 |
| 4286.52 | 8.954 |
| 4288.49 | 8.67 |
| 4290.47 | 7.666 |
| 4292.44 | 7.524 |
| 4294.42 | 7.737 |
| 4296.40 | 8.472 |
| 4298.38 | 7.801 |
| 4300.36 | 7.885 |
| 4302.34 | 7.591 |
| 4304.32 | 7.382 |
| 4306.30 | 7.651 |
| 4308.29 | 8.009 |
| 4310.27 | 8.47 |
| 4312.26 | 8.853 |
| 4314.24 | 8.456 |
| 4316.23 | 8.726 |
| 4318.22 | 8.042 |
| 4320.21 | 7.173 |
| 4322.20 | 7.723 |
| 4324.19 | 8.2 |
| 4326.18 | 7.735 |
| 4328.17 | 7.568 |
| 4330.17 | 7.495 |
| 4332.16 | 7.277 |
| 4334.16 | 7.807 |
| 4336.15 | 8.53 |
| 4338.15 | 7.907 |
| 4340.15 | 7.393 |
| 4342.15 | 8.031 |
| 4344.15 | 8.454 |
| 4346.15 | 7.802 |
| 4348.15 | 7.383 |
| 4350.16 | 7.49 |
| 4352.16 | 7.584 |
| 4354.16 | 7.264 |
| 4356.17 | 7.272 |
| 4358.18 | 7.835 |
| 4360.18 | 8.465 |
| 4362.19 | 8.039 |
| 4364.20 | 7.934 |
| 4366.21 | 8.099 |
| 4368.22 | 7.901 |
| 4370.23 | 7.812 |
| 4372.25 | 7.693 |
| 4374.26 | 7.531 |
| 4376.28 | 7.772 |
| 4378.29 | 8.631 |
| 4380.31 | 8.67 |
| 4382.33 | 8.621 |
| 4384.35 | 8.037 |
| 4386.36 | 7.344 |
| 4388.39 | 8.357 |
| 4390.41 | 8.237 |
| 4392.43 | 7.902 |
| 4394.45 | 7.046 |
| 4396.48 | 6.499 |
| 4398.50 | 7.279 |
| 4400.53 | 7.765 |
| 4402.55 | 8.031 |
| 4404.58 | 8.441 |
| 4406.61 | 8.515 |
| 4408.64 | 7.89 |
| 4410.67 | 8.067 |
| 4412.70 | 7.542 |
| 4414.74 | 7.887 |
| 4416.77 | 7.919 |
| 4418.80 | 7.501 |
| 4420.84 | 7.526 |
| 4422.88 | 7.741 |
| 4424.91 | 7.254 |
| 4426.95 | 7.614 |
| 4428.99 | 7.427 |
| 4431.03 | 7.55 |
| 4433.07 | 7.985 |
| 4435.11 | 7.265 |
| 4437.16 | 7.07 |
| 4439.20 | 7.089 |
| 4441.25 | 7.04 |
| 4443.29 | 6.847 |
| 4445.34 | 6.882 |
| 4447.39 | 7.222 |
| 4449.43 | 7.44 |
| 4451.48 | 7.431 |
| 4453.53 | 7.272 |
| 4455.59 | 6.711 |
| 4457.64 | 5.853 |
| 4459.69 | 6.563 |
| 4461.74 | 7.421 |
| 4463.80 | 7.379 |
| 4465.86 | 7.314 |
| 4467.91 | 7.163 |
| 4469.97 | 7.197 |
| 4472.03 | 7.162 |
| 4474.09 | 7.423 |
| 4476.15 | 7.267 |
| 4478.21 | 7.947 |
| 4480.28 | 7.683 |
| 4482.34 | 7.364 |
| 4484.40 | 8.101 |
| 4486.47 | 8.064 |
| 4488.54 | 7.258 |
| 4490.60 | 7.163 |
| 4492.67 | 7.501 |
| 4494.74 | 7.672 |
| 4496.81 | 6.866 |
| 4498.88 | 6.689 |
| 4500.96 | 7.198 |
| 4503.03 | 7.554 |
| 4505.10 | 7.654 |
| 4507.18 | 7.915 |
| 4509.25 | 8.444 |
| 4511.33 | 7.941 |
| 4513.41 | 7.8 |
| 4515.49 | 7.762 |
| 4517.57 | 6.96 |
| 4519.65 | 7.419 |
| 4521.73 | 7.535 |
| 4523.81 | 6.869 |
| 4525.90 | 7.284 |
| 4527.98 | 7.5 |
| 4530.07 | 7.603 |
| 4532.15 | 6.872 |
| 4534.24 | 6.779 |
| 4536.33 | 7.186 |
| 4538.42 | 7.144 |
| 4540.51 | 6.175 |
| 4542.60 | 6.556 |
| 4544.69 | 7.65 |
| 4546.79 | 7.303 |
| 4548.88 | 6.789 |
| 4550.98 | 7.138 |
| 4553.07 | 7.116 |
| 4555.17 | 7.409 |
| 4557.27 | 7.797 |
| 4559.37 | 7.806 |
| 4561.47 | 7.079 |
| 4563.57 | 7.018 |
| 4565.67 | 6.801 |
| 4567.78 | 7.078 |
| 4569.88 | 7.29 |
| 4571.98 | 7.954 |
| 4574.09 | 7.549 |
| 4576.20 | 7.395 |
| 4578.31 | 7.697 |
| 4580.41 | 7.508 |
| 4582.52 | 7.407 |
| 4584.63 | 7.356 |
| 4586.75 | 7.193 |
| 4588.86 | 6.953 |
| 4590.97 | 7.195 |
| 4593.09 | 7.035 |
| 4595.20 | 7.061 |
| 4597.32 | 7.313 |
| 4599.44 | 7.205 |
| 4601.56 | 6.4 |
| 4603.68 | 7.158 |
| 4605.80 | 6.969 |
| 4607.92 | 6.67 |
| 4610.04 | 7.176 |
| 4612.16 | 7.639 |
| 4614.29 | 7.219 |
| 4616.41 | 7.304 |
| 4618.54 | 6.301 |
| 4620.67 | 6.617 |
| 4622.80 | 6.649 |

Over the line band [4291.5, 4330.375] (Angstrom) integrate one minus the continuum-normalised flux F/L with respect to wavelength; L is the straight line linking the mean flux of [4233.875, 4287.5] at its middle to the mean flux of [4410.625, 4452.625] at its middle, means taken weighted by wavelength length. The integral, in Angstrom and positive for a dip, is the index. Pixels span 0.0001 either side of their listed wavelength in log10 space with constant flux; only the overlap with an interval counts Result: 3.31 Angstrom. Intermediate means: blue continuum 9.19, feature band 7.93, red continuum 7.43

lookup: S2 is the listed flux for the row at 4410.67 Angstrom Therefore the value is 8.067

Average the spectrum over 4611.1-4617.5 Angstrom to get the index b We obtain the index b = 7.38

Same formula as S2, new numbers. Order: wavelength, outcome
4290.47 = 7.666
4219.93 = 9.921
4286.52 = 8.954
